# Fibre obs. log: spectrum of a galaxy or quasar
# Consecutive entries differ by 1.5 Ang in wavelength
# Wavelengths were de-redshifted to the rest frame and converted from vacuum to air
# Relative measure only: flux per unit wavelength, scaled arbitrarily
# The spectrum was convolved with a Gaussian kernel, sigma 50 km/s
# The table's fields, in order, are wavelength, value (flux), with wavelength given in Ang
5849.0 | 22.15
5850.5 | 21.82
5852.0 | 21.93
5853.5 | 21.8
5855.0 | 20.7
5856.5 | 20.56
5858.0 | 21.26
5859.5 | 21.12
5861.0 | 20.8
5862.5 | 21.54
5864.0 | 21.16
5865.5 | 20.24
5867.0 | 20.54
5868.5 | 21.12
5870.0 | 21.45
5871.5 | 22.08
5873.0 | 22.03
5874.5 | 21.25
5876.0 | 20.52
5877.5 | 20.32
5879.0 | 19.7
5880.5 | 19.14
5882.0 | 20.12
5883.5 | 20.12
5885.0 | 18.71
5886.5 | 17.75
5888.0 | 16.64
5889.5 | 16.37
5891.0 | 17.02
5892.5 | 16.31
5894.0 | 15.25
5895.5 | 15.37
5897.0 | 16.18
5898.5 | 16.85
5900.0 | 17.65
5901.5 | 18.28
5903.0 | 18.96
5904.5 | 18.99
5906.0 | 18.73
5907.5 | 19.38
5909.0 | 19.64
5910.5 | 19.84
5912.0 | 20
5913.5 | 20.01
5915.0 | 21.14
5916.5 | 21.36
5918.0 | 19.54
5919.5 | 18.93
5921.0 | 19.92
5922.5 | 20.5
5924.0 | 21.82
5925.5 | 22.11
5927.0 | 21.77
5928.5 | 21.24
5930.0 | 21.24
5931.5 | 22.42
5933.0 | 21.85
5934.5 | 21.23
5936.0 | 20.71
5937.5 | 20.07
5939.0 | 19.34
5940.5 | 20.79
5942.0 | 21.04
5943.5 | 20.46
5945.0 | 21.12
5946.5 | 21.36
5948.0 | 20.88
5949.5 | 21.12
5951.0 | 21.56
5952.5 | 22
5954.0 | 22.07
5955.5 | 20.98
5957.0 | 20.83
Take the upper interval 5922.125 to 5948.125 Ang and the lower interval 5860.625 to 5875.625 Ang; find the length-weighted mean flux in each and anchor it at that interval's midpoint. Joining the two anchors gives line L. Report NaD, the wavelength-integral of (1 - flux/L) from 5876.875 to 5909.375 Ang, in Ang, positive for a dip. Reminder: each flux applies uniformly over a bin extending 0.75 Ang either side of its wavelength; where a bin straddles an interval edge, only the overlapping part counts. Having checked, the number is 4.8 Ang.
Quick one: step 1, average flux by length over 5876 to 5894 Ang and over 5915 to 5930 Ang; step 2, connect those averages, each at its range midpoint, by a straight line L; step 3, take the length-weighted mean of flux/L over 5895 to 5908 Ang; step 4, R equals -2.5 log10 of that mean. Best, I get 0.094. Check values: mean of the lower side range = 18.3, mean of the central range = 17.8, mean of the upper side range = 20.8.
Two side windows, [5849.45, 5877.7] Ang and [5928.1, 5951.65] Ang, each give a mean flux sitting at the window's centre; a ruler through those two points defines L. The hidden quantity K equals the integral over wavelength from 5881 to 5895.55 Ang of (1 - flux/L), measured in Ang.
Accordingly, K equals 2.5 Ang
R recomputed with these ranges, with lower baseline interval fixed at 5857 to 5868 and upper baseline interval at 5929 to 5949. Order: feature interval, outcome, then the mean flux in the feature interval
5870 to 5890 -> 0.07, 19.7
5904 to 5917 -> 0.06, 19.9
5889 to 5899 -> 0.28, 16.2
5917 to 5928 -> 0.01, 20.7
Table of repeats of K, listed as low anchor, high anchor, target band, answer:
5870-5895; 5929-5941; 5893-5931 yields 1.40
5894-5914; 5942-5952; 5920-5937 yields -1.19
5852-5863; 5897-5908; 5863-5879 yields -0.58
